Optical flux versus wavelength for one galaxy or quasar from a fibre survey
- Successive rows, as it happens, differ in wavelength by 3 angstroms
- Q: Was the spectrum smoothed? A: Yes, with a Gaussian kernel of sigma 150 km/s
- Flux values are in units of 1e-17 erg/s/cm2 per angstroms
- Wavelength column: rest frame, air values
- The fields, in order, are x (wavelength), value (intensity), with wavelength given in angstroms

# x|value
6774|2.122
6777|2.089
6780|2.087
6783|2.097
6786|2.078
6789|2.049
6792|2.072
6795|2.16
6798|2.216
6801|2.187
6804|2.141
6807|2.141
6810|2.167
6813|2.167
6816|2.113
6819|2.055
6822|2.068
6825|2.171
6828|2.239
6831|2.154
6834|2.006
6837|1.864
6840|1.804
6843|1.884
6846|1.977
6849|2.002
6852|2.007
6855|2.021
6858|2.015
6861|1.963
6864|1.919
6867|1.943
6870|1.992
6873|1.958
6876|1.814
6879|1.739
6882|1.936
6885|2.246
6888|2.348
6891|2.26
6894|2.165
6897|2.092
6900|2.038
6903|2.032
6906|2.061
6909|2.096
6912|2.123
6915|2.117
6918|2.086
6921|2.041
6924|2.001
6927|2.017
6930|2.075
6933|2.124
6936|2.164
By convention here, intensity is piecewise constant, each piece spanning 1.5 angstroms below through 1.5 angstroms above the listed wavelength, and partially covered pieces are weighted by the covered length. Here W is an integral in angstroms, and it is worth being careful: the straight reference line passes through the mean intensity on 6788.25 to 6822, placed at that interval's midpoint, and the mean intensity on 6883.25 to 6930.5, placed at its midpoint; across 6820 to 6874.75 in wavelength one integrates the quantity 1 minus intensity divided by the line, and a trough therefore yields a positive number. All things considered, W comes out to 3.2 angstroms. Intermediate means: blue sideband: 2.13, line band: 2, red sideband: 2.11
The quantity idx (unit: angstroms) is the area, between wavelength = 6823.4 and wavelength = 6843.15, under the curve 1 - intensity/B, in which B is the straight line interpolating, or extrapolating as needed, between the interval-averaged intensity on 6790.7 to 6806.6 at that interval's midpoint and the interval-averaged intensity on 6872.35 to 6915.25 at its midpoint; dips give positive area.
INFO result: 0.9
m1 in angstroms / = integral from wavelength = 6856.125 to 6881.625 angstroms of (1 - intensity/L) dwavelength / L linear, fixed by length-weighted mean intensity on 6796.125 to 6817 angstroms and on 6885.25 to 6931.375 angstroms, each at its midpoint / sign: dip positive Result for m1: 2.5 angstroms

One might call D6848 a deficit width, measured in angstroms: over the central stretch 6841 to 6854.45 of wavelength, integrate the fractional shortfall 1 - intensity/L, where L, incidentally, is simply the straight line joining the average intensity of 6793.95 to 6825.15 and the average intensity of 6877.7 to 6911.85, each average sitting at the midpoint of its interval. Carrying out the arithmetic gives 1.0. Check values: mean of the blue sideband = 2.14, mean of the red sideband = 2.1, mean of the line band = 1.97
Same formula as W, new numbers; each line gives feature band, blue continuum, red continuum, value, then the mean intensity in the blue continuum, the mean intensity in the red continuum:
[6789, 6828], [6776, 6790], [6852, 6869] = -1.76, 2.08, 1.98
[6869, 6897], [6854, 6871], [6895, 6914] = -0.40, 1.97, 2.08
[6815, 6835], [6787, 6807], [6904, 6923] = 0.05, 2.14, 2.08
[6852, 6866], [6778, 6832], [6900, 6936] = 0.81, 2.13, 2.07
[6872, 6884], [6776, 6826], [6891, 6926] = 1.27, 2.12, 2.08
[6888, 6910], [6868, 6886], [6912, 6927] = -1.33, 1.94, 2.06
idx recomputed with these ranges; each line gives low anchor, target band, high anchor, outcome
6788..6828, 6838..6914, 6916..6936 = 2.85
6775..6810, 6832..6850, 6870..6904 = 1.38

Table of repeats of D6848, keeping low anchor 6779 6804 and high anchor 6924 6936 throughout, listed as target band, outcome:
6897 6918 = 0.0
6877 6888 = 0.4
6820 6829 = -0.2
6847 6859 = 0.5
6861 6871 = 0.7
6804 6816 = -0.2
